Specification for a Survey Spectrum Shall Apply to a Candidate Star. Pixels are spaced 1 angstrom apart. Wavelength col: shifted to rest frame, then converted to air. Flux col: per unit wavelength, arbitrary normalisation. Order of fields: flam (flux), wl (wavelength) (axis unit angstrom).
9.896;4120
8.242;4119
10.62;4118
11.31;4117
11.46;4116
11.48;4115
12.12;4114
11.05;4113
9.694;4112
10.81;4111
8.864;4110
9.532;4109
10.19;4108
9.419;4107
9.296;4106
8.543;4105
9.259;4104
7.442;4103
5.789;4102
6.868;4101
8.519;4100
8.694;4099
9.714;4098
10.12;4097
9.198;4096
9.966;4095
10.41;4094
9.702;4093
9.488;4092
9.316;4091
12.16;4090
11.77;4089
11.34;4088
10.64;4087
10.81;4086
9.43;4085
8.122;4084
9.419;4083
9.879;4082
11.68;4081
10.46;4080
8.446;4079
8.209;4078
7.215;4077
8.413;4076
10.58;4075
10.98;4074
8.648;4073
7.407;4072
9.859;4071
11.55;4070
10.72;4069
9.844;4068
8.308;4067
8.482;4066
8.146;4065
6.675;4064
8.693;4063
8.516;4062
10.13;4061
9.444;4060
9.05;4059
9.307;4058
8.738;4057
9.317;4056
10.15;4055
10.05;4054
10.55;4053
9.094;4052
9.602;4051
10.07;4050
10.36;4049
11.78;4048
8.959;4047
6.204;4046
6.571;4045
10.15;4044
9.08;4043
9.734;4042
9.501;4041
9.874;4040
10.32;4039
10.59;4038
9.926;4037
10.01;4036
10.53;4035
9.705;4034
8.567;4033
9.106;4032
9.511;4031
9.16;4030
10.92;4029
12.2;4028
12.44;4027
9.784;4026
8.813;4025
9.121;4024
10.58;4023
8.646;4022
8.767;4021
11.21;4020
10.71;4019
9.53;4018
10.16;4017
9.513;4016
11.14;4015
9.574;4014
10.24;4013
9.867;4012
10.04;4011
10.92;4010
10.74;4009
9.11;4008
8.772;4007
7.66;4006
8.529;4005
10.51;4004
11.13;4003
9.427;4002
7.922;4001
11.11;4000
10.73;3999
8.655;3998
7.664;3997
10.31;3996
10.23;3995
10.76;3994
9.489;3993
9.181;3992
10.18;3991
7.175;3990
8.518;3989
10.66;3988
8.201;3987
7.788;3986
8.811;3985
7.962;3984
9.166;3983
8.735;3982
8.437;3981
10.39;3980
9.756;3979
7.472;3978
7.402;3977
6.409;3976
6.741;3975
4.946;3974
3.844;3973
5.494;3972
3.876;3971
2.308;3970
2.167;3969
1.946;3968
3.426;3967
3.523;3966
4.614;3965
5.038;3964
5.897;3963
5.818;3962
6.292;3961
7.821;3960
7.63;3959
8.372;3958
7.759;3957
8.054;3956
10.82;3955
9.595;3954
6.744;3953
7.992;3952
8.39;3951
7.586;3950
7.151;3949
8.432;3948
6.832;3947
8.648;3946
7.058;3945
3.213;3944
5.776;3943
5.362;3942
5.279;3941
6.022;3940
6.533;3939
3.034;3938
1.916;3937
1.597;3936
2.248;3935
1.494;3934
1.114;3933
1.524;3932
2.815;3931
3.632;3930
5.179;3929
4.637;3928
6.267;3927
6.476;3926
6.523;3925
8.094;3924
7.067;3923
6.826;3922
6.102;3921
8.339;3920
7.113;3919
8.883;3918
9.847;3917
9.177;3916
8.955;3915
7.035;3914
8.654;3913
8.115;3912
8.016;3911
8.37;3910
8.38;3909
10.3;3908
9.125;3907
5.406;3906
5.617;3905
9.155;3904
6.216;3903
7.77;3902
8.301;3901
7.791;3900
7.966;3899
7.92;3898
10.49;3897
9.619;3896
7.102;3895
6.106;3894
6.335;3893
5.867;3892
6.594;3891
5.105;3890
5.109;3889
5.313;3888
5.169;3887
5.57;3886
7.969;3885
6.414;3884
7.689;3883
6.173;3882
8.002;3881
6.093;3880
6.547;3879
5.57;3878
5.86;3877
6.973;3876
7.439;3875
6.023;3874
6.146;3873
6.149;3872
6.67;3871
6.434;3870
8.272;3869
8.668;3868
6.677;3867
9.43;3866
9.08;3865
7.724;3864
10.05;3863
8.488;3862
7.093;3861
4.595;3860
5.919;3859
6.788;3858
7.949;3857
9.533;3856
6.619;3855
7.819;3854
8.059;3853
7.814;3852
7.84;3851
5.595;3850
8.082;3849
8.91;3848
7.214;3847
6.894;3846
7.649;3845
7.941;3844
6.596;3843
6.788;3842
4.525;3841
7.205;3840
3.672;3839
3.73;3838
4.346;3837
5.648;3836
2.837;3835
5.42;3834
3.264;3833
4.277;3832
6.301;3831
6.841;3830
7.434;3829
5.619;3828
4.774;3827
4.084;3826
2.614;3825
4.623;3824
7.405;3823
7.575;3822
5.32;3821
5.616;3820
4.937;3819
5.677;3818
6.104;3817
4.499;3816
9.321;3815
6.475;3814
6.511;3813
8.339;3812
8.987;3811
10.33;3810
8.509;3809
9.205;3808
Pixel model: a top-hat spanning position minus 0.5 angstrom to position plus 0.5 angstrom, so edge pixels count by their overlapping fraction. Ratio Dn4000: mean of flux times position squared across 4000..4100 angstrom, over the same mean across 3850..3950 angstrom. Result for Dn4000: 1.6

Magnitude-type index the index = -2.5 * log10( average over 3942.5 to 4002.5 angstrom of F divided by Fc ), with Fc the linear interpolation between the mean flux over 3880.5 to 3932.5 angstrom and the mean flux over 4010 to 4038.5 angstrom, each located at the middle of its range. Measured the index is 0.18 mag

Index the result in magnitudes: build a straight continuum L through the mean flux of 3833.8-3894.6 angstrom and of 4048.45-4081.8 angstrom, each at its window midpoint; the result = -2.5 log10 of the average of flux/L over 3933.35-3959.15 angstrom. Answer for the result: 0.246 mag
